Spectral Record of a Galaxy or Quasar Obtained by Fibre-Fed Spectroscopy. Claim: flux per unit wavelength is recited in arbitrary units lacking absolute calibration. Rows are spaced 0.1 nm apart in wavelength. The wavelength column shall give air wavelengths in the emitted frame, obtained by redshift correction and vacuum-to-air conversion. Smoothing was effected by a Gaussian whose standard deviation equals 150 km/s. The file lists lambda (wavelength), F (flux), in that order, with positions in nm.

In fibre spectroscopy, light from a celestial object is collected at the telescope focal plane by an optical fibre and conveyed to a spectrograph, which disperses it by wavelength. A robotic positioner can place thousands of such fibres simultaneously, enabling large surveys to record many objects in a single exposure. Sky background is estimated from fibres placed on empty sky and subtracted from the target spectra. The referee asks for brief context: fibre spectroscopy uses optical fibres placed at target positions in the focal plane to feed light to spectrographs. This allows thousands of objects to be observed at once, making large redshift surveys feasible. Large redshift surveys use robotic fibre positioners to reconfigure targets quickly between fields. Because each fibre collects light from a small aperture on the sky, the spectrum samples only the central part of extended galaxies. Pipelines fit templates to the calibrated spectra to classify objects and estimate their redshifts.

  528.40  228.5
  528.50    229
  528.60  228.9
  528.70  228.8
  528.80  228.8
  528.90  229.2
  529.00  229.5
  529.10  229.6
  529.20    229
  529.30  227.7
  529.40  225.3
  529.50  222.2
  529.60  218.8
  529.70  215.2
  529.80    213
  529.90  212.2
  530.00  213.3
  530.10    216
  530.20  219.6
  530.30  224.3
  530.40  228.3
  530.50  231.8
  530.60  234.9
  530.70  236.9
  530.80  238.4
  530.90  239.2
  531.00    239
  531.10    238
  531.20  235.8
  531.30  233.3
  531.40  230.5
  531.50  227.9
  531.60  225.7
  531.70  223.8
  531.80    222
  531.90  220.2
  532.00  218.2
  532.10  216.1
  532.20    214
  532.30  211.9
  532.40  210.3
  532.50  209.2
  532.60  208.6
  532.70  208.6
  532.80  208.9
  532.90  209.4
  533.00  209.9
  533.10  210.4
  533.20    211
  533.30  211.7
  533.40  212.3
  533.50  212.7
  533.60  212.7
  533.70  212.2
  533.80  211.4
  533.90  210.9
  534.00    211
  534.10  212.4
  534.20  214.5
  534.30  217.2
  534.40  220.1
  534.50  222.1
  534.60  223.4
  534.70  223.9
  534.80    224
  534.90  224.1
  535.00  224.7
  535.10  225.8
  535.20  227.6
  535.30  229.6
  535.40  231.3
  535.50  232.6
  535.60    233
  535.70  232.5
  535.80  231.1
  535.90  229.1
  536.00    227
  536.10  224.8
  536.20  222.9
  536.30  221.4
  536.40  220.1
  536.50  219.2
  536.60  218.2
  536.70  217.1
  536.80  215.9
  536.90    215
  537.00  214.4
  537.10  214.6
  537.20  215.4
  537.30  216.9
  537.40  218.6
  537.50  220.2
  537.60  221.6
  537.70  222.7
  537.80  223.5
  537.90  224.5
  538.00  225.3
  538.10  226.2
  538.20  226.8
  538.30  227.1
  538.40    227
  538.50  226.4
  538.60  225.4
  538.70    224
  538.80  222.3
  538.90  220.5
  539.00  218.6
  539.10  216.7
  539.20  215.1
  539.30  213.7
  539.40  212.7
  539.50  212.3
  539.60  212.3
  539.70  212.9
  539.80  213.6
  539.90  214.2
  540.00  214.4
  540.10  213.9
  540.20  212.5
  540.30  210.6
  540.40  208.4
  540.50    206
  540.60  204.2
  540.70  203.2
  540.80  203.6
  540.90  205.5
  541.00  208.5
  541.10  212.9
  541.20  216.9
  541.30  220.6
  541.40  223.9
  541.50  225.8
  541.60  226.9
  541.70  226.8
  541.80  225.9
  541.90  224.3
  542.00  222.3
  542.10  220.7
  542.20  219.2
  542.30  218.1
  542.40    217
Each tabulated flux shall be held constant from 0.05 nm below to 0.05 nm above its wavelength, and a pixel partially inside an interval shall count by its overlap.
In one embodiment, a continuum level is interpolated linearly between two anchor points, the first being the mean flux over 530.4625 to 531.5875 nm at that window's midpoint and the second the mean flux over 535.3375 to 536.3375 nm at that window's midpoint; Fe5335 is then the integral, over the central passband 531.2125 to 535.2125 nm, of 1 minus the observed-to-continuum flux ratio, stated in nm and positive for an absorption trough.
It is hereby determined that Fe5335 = 0.26 nm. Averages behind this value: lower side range 235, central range 217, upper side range 229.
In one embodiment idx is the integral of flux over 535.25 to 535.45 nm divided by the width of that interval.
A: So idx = 230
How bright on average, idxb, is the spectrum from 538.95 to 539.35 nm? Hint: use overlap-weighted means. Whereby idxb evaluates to 216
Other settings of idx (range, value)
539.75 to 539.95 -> 214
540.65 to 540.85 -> 203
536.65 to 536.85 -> 217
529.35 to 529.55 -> 224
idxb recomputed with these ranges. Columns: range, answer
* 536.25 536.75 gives 219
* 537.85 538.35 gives 226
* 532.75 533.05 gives 209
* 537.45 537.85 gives 222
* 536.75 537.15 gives 215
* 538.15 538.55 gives 227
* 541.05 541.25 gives 215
